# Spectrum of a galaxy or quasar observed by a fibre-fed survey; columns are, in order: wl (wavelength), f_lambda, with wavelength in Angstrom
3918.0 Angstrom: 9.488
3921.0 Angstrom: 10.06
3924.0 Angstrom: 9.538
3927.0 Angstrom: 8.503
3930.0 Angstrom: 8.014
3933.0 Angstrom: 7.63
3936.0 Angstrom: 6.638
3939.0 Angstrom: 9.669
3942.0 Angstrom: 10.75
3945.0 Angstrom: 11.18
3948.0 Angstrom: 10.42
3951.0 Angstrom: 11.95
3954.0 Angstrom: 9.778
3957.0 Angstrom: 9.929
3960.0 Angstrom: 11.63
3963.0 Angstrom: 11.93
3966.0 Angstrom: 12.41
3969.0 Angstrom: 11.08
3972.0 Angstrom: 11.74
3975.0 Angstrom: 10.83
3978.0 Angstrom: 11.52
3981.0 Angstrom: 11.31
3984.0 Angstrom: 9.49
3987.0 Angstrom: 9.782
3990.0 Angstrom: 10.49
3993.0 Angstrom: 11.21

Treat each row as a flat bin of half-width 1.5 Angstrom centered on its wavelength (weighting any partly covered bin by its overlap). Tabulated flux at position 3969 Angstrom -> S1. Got 11.08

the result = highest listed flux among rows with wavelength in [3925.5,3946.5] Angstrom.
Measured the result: 11.18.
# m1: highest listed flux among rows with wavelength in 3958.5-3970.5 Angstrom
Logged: 12.41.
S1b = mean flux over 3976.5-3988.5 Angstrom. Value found 10.5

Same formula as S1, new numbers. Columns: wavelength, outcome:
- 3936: 6.638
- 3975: 10.83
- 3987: 9.782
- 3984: 9.49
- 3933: 7.63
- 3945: 11.18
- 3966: 12.41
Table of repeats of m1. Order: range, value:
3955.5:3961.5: 11.63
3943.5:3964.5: 11.95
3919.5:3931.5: 10.06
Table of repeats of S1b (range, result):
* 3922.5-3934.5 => 8.42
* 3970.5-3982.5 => 11.4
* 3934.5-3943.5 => 9.02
